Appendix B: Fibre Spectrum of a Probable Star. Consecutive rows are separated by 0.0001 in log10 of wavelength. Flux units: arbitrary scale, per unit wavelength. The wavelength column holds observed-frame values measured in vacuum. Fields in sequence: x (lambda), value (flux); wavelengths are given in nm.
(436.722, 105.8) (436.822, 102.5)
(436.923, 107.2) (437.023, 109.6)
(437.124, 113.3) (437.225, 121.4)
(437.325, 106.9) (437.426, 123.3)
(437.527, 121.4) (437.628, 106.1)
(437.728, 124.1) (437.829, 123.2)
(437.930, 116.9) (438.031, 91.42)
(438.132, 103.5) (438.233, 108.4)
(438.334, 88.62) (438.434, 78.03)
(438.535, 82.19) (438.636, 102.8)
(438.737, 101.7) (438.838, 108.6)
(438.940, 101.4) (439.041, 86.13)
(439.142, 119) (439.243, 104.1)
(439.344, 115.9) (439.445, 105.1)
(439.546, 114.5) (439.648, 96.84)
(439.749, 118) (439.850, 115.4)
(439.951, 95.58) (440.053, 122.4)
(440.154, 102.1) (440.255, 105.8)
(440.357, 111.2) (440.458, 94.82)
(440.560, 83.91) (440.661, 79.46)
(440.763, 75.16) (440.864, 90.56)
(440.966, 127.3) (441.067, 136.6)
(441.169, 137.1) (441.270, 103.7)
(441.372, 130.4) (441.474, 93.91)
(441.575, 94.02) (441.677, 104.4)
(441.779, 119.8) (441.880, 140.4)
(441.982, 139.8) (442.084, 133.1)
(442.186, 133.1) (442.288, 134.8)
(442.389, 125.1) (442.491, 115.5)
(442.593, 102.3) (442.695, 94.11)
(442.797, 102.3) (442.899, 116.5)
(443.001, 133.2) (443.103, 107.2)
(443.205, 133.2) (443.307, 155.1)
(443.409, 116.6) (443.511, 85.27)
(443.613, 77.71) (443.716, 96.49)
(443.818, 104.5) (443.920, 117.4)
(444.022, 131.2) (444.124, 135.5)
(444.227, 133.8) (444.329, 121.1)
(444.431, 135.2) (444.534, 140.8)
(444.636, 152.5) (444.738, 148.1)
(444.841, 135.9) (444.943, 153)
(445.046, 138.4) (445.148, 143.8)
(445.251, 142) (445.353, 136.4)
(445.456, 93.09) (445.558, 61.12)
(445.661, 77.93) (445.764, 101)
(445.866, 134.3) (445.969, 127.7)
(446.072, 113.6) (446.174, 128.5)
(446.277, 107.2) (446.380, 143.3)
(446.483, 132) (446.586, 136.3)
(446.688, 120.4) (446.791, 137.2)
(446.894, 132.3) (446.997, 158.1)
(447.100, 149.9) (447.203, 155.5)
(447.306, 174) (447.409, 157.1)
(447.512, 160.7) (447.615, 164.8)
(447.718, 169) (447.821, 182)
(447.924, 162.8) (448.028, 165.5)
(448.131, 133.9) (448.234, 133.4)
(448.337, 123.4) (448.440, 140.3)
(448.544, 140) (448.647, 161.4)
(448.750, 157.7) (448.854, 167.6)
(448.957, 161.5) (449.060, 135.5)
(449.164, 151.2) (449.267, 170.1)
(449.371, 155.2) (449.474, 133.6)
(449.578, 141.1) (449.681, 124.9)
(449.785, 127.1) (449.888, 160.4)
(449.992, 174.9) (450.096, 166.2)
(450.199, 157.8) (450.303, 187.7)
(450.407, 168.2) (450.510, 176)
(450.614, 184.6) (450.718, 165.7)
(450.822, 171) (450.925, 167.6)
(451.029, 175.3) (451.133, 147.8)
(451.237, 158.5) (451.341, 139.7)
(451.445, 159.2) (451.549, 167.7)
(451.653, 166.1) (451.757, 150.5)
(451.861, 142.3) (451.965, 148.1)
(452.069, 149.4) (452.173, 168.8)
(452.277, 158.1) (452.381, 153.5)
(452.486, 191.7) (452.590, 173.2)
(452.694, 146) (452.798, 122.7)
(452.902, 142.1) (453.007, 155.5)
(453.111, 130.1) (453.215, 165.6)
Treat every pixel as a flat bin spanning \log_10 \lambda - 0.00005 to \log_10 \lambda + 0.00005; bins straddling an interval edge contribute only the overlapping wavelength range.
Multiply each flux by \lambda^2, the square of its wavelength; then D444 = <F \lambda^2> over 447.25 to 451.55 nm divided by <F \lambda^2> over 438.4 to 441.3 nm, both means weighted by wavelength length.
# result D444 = 1.58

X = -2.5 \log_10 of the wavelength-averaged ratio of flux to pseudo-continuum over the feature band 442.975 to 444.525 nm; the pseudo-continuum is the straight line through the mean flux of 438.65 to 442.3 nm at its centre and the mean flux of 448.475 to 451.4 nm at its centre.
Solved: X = 0.07 mag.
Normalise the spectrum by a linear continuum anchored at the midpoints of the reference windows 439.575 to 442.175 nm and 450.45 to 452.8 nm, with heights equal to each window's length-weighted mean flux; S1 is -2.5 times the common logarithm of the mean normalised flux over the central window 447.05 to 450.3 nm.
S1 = -0.05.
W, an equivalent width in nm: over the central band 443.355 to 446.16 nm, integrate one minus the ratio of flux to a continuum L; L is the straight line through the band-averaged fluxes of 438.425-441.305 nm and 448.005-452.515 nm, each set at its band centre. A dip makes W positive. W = 0.17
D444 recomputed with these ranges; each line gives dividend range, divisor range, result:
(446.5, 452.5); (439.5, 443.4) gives 1.42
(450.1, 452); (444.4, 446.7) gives 1.33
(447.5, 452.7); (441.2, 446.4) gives 1.35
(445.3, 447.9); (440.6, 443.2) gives 1.20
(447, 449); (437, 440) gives 1.52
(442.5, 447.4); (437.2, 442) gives 1.19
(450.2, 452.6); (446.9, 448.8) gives 1.08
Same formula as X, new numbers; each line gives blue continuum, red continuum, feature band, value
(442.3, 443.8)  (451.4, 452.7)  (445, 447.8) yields -0.03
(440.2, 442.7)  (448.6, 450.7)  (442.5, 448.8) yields 0.04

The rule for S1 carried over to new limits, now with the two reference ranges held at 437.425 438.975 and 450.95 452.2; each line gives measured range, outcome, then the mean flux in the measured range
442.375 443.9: 0.12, 111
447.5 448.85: -0.08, 154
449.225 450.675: -0.06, 159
